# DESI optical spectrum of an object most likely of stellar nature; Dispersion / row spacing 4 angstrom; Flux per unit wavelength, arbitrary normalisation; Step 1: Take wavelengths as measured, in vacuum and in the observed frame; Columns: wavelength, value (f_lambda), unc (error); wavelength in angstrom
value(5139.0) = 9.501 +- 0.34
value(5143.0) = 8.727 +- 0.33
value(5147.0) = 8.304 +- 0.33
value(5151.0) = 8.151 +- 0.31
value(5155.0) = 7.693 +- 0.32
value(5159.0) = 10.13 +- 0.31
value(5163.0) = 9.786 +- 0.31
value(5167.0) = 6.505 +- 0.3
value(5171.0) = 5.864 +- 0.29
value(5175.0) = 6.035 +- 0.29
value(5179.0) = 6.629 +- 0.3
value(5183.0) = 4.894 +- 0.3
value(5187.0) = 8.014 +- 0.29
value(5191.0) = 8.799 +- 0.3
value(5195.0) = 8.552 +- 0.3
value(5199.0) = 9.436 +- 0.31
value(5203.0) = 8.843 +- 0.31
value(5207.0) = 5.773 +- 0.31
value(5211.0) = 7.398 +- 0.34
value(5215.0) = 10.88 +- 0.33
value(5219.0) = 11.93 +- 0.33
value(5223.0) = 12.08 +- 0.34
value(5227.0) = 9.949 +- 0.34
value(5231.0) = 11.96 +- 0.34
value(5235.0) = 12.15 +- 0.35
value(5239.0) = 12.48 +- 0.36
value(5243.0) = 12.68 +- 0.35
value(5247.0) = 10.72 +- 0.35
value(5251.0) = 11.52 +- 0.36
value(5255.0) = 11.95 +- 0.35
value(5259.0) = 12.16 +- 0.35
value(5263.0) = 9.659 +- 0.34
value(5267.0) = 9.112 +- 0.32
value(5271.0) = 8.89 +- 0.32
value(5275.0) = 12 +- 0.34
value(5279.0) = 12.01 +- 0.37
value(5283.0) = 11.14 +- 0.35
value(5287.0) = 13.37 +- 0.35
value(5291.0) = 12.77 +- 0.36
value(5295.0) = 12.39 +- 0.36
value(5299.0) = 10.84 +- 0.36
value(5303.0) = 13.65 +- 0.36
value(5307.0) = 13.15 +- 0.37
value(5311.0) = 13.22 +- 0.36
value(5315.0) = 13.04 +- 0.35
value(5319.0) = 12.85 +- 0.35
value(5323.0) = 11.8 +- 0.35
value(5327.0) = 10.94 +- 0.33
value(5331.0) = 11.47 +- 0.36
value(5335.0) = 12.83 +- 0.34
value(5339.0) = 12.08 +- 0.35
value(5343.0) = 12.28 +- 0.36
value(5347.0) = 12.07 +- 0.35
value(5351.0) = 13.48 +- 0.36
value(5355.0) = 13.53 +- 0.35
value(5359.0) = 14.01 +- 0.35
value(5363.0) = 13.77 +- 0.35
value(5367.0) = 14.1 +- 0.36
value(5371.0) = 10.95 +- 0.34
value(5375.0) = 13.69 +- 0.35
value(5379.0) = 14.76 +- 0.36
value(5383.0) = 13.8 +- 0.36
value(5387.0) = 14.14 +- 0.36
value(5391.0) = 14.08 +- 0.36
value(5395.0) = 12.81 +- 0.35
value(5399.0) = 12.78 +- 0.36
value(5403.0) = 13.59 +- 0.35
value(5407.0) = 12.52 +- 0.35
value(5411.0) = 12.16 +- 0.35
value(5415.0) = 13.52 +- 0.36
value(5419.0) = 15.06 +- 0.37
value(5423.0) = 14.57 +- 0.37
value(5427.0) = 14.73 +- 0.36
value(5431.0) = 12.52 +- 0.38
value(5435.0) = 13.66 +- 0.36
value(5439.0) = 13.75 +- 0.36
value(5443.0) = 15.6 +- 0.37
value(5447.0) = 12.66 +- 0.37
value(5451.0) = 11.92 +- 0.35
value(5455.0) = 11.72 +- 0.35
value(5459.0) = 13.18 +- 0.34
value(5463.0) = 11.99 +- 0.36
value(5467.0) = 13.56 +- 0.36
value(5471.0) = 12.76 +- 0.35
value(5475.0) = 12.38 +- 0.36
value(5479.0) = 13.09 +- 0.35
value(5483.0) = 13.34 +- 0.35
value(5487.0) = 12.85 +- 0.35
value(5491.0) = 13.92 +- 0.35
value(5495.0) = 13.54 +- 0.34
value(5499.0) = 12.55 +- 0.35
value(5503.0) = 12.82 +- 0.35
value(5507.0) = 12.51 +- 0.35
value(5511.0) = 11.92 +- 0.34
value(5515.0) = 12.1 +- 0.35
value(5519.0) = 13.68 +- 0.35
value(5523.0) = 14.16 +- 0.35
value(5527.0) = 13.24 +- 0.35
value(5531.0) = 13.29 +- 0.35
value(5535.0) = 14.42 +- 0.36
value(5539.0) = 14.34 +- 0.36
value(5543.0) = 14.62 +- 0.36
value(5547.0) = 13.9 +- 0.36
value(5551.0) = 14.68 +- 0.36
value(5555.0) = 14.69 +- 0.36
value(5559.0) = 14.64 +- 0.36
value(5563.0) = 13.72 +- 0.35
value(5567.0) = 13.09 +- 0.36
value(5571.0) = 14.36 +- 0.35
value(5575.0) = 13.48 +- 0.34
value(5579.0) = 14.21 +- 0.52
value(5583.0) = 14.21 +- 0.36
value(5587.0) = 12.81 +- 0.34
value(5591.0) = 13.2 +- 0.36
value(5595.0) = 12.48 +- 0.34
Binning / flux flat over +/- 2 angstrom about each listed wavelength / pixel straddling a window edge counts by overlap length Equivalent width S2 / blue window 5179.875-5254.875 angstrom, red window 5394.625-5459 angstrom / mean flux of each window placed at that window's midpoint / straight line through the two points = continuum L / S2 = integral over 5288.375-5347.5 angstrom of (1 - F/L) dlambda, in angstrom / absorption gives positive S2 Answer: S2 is -4.3 angstrom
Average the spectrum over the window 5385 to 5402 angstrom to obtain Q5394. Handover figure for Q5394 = 13.5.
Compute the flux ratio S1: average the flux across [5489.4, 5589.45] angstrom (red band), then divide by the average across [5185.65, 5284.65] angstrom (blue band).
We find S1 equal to 1.31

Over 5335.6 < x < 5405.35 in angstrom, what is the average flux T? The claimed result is 13.3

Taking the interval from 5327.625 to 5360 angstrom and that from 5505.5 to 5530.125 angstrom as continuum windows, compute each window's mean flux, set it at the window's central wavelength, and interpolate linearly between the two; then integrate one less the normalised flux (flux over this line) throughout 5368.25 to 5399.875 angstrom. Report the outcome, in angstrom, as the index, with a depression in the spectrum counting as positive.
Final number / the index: -1.8 angstrom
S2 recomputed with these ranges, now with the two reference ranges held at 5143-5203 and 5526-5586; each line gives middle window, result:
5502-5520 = 1.1 angstrom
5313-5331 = -3.2 angstrom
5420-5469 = -4.5 angstrom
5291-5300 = -2.0 angstrom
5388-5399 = -1.9 angstrom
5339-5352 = -2.2 angstrom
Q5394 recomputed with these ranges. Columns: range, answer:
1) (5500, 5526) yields 12.9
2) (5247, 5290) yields 11.2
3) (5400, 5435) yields 13.6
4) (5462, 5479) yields 12.8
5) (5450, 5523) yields 12.8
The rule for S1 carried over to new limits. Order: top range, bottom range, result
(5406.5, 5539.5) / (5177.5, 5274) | 1.34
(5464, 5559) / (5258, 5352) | 1.12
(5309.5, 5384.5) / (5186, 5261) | 1.24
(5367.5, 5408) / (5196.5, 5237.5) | 1.33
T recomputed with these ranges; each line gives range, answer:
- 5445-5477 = 12.5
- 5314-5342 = 12.1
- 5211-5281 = 11.2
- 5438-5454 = 13.4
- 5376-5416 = 13.4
